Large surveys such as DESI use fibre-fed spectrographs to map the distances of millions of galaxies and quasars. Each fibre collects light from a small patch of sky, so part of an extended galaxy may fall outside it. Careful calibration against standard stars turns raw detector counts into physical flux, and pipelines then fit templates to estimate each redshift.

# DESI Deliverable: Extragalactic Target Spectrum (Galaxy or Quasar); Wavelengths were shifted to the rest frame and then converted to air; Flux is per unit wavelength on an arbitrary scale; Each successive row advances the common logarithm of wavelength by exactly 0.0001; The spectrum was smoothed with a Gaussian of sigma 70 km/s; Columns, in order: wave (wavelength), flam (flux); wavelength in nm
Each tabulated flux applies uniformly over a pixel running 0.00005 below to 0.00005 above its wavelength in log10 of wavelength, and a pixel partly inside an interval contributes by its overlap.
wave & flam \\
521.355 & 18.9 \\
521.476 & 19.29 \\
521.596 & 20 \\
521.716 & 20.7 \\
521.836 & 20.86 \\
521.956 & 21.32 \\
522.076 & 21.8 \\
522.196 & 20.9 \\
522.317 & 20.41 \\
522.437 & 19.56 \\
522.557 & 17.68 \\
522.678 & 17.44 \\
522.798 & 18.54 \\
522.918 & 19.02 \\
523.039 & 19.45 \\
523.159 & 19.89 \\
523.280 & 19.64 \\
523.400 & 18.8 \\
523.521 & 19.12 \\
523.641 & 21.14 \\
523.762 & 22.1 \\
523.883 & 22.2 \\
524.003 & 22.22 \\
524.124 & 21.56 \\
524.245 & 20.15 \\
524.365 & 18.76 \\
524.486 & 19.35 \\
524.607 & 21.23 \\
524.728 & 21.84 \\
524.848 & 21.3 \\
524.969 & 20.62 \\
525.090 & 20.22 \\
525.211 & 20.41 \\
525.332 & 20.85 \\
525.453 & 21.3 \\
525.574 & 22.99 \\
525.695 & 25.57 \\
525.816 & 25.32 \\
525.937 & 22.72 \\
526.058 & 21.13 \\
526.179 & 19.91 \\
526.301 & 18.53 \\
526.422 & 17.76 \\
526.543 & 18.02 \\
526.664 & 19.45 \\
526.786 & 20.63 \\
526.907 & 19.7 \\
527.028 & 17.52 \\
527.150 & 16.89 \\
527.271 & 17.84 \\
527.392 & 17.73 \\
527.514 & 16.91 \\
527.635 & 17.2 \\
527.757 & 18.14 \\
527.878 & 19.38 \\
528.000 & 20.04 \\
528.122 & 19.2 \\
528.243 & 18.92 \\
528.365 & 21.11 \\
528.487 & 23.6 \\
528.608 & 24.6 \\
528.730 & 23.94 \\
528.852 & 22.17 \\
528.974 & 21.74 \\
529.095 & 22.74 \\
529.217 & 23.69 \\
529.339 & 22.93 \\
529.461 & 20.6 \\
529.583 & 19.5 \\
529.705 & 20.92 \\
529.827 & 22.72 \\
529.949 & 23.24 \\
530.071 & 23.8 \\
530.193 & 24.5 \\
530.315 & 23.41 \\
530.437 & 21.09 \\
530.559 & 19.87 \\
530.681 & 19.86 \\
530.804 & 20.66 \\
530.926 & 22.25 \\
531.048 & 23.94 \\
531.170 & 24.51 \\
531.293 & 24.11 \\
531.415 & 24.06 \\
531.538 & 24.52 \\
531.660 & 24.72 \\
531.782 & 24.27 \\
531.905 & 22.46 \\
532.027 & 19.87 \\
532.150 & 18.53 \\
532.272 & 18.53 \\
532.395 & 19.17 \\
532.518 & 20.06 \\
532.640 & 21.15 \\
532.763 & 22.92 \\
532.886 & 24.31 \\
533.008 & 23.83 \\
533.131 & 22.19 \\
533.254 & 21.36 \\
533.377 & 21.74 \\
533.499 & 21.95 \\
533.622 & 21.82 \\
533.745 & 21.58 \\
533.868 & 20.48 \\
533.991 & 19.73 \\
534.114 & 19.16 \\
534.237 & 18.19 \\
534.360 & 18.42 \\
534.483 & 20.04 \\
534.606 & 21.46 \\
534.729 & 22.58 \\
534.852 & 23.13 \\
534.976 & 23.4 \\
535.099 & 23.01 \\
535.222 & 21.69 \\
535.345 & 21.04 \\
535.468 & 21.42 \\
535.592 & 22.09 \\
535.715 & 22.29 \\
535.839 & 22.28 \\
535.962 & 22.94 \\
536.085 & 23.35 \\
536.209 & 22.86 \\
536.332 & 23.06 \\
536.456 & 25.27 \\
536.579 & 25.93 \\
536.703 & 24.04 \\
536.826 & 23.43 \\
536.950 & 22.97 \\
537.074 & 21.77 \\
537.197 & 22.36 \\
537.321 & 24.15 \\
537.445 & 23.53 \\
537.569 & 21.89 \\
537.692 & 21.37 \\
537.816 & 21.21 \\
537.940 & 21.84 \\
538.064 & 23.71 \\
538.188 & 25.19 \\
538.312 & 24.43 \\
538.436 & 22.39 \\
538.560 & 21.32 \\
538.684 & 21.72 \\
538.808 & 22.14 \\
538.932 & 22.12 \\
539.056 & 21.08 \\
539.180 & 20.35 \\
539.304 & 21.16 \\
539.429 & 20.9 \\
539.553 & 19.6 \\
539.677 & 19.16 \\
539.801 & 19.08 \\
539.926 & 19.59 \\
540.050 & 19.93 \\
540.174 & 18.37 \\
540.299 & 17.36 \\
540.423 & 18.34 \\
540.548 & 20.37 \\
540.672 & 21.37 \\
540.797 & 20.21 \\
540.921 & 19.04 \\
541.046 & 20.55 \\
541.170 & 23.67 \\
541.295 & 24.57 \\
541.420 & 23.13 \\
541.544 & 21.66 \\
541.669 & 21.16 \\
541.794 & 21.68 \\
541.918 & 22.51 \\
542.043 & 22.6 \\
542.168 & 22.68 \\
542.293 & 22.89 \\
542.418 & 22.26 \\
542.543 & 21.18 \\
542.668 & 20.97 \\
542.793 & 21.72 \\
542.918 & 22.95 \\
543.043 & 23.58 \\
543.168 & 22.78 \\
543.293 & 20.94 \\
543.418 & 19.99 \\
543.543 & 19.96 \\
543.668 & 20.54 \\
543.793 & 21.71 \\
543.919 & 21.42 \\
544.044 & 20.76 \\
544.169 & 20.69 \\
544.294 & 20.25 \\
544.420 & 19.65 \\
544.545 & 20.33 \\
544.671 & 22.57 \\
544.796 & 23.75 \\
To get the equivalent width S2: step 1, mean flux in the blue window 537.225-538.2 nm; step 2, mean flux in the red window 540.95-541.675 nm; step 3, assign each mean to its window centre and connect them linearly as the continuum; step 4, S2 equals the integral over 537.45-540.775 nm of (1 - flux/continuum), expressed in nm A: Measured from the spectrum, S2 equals 0.23 nm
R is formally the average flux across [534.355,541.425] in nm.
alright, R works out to 21.8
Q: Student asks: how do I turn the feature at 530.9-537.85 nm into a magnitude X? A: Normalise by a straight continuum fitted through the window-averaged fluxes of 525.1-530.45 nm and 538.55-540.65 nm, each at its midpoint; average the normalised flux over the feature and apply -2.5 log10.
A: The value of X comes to -0.087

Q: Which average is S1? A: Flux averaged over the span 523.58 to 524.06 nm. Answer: 21.9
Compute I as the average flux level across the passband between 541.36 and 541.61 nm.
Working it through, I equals 22.4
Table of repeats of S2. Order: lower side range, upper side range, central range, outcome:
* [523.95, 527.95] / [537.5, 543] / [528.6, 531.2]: -0.238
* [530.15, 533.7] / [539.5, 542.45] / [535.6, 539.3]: -0.239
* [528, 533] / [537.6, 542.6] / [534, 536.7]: -0.045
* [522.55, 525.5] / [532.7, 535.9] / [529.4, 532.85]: -0.131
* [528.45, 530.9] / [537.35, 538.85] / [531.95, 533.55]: 0.084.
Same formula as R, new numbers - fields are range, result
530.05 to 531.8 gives 23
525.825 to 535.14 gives 21.2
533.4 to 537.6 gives 22.2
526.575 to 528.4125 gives 18.7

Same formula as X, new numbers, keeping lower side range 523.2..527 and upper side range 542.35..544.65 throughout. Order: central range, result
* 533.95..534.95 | 0.029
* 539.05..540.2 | 0.064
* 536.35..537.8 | -0.108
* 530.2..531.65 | -0.090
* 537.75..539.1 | -0.069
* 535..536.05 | -0.059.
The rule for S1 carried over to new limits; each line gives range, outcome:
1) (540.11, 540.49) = 18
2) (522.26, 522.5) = 20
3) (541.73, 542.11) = 22.3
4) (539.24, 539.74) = 20.2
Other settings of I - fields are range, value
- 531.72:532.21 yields 21.3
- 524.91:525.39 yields 20.5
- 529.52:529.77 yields 20.2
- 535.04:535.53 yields 21.8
